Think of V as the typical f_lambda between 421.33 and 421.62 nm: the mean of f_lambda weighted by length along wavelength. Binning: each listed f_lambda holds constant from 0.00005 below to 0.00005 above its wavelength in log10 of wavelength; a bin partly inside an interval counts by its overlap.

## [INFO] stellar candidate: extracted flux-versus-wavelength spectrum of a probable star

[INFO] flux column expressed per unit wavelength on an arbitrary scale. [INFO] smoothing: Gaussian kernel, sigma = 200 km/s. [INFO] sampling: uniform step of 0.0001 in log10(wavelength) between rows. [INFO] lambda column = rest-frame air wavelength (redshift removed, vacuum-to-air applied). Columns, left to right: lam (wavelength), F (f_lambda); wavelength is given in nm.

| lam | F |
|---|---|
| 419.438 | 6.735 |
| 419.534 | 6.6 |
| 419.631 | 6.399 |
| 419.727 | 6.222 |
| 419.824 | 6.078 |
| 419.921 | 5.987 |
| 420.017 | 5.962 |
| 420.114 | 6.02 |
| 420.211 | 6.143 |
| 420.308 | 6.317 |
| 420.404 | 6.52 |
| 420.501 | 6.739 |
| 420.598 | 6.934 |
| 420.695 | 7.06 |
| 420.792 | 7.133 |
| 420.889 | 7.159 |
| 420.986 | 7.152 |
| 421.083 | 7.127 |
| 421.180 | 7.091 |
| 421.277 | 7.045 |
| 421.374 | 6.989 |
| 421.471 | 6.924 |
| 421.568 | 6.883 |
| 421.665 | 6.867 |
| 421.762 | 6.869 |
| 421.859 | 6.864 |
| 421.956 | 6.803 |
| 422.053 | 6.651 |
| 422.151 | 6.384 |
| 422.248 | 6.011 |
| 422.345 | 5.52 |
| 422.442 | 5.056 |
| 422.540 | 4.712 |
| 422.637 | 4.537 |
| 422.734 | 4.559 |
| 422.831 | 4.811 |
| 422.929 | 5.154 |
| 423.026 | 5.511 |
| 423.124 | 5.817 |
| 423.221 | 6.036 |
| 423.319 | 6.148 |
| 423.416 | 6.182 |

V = 6.93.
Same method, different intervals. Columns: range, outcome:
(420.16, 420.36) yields 6.24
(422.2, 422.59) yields 5.32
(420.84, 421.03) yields 7.15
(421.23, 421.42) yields 7.02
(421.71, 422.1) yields 6.81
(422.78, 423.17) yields 5.31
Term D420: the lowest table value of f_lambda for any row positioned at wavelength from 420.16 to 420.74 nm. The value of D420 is 6.143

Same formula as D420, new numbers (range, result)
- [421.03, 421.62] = 6.883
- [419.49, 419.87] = 6.078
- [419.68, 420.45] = 5.962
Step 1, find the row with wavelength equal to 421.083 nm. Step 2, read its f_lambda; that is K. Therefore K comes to 7.127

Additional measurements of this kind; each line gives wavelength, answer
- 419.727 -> 6.222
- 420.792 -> 7.133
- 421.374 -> 6.989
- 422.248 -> 6.011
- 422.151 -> 6.384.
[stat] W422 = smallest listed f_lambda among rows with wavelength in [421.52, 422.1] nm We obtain 6.651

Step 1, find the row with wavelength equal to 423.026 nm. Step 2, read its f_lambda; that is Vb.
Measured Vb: 5.511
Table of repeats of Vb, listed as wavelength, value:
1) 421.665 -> 6.867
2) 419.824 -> 6.078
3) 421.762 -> 6.869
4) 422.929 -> 5.154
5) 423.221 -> 6.036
